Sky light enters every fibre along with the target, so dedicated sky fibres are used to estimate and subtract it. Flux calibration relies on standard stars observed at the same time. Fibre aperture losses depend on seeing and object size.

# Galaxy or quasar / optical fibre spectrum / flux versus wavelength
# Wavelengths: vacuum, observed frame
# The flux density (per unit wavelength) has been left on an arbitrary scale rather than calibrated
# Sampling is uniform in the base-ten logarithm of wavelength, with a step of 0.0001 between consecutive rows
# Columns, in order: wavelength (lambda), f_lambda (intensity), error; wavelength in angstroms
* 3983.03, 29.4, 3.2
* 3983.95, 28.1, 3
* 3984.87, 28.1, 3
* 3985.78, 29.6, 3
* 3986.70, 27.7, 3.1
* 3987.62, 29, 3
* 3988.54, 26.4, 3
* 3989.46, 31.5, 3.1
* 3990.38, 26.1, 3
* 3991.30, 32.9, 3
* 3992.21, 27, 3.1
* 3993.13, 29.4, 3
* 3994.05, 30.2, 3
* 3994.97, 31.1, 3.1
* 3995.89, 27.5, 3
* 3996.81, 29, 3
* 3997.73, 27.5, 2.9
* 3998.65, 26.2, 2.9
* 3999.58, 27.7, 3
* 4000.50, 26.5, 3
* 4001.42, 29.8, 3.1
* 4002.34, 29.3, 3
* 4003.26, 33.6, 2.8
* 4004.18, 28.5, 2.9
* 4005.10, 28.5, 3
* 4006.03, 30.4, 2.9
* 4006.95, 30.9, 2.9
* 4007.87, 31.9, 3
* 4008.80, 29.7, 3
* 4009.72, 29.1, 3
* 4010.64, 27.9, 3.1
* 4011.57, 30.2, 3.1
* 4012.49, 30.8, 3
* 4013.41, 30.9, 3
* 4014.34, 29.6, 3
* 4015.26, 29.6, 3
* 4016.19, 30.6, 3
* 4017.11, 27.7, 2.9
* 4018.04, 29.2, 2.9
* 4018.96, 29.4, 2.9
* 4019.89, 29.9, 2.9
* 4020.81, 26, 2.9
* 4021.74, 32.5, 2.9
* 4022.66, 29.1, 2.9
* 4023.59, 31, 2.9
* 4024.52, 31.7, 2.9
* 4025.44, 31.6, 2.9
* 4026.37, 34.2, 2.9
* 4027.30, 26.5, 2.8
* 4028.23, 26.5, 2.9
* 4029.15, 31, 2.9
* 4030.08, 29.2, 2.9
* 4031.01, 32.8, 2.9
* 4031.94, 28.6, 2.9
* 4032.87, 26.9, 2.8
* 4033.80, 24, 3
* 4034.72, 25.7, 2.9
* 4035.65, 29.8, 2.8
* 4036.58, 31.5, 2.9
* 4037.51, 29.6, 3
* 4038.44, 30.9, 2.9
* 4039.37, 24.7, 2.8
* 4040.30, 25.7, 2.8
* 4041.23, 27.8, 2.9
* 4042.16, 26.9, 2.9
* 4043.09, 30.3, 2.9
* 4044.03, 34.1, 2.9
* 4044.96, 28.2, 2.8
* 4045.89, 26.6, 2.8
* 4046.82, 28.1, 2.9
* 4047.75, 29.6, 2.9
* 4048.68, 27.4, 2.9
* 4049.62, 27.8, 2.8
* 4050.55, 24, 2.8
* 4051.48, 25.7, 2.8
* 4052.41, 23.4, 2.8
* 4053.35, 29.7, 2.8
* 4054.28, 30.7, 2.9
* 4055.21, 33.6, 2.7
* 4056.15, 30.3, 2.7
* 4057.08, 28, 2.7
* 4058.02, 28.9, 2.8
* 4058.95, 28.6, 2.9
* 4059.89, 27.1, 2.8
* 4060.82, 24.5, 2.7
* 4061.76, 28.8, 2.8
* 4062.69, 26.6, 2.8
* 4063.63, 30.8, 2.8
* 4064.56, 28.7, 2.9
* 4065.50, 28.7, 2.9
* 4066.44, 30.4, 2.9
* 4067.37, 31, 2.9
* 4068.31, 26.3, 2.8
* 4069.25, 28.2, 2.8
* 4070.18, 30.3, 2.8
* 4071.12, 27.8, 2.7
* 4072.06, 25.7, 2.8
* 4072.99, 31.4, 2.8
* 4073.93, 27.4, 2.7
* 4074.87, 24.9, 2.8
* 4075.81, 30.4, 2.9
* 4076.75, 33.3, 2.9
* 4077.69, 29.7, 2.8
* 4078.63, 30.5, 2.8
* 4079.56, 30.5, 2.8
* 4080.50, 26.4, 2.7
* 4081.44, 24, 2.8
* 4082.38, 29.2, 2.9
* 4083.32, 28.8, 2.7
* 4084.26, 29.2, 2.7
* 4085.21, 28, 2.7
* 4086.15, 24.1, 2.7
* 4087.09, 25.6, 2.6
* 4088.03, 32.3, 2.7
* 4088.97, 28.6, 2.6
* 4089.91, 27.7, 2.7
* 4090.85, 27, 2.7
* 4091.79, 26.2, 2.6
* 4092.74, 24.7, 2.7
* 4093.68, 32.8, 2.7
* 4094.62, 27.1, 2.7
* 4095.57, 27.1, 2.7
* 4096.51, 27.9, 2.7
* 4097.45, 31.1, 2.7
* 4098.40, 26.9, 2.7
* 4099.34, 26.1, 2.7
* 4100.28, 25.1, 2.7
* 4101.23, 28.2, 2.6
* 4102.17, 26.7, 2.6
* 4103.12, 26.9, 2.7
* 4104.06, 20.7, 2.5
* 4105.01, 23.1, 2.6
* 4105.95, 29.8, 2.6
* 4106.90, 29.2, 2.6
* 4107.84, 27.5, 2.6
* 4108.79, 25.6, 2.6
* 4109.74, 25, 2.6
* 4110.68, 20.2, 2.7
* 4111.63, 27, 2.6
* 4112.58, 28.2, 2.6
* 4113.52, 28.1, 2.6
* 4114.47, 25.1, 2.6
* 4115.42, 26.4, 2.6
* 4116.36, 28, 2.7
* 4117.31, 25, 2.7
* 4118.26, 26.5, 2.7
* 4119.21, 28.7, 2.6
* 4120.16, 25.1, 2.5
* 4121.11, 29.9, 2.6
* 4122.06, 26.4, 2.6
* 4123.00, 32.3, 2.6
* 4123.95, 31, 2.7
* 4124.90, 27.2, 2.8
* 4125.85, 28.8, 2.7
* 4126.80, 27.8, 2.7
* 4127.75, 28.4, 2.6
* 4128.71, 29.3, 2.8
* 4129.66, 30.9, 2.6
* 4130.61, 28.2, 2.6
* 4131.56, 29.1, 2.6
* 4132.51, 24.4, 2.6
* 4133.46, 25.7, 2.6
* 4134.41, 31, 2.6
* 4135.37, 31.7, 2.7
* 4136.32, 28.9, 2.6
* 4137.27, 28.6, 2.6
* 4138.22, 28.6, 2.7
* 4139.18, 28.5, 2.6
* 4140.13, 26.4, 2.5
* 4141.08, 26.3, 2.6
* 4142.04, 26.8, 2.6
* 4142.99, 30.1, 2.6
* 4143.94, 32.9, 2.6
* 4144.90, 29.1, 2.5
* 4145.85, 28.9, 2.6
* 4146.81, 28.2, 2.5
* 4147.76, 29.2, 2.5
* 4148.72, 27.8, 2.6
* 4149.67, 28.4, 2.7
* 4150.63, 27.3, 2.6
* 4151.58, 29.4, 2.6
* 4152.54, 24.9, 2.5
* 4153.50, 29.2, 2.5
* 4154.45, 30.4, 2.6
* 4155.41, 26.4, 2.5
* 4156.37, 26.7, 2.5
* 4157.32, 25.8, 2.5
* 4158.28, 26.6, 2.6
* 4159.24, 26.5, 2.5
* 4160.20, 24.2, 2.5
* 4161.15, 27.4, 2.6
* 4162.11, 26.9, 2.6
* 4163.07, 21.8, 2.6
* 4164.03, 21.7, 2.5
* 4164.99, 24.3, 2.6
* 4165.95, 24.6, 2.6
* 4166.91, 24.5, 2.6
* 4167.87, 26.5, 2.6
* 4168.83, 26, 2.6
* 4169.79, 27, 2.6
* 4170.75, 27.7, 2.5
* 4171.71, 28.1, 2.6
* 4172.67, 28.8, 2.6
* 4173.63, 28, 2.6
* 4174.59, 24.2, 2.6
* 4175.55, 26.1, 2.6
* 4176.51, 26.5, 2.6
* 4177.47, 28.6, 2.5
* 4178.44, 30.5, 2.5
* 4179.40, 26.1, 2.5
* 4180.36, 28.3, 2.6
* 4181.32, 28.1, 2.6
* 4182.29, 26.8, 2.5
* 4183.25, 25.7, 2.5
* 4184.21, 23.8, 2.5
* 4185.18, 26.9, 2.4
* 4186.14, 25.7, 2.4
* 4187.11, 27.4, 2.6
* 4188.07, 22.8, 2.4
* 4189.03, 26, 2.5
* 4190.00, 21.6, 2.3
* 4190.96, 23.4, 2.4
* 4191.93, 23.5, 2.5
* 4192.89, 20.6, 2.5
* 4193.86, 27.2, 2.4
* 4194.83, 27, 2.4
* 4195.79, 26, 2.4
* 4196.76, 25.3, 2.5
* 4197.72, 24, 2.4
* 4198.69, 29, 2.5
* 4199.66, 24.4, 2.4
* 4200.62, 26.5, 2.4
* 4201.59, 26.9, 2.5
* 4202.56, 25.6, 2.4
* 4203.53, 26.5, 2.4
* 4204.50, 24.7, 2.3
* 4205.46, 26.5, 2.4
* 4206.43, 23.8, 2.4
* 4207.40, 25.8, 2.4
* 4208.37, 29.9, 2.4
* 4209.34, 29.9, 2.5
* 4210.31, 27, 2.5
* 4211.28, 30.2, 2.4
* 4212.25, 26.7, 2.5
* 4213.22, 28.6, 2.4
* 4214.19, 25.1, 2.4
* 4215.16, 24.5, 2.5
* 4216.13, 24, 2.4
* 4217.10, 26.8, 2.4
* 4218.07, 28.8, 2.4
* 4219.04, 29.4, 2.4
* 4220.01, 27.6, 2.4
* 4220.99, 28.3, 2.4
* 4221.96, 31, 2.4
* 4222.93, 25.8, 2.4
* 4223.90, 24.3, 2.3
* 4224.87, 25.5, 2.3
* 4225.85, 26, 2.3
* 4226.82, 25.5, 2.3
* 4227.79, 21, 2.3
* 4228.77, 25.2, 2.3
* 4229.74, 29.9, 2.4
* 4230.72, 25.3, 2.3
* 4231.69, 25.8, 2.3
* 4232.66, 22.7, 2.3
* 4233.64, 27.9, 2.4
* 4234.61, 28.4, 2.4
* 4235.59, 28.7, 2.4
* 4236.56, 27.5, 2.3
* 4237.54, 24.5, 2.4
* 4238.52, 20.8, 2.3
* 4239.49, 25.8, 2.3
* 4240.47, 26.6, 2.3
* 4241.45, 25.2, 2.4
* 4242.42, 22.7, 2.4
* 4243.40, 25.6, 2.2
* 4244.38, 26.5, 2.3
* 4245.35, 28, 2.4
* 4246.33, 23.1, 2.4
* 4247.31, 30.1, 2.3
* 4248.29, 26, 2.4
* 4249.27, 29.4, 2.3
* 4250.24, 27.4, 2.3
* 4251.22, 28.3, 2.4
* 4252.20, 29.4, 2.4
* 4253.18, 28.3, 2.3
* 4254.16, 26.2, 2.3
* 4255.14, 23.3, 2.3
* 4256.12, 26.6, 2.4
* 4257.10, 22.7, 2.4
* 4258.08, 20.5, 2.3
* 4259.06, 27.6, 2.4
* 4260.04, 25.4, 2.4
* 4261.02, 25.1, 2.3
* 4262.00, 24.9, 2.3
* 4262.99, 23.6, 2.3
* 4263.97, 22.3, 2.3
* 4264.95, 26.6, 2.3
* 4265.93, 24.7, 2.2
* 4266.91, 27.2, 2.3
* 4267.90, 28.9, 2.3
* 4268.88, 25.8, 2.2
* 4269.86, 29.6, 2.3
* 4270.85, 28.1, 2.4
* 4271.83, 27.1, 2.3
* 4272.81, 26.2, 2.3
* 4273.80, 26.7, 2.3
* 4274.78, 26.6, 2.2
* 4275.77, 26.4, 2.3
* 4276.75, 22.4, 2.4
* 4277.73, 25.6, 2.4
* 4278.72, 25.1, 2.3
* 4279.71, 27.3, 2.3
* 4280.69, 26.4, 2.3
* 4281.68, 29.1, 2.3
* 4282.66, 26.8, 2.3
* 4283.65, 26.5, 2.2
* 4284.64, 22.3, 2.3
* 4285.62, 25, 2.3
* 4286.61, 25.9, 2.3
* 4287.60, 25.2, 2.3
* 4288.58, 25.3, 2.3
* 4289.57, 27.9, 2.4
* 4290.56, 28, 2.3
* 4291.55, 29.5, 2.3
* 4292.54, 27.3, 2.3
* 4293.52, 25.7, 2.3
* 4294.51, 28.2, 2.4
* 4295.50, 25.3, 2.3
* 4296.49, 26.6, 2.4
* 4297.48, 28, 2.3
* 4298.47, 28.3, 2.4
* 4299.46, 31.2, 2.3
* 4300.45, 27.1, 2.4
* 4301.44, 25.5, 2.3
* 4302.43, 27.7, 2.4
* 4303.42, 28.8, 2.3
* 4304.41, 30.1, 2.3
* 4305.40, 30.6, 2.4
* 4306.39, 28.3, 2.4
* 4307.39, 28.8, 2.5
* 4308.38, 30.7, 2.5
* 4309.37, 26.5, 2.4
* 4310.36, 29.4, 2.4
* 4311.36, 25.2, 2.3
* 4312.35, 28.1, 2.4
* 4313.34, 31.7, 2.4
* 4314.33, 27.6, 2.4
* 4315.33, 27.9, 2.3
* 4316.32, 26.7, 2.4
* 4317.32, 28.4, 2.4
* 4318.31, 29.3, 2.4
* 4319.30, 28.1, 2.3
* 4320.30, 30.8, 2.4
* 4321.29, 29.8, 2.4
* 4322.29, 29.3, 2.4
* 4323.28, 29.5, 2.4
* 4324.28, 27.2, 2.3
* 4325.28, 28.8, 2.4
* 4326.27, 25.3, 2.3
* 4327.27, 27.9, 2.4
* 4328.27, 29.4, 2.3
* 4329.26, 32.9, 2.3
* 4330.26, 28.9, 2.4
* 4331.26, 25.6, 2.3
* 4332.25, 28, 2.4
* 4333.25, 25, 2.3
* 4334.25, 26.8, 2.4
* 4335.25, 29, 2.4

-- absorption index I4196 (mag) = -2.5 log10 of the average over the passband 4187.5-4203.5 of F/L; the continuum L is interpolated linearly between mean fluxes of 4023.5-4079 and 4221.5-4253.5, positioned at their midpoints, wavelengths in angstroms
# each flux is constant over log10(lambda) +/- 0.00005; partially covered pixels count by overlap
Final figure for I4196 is 0.075 mag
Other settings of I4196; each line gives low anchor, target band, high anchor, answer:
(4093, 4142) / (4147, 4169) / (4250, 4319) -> 0.04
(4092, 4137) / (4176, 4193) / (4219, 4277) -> 0.04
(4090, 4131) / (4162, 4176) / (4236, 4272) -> 0.04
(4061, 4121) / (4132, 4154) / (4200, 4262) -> -0.05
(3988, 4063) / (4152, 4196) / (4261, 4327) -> 0.08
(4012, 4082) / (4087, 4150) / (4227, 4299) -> 0.01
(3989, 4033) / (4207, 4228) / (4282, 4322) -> 0.05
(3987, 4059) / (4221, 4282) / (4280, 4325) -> 0.08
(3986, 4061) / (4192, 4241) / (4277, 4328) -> 0.07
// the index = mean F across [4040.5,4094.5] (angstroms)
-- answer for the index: 28.4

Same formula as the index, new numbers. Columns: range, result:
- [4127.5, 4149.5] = 28.6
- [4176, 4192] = 26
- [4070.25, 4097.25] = 28.2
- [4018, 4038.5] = 29.4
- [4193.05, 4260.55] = 26.3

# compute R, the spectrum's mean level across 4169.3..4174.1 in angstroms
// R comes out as 27.9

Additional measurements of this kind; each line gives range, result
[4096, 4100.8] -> 27.4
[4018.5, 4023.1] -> 29.4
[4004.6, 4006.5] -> 29.4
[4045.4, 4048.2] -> 28.1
